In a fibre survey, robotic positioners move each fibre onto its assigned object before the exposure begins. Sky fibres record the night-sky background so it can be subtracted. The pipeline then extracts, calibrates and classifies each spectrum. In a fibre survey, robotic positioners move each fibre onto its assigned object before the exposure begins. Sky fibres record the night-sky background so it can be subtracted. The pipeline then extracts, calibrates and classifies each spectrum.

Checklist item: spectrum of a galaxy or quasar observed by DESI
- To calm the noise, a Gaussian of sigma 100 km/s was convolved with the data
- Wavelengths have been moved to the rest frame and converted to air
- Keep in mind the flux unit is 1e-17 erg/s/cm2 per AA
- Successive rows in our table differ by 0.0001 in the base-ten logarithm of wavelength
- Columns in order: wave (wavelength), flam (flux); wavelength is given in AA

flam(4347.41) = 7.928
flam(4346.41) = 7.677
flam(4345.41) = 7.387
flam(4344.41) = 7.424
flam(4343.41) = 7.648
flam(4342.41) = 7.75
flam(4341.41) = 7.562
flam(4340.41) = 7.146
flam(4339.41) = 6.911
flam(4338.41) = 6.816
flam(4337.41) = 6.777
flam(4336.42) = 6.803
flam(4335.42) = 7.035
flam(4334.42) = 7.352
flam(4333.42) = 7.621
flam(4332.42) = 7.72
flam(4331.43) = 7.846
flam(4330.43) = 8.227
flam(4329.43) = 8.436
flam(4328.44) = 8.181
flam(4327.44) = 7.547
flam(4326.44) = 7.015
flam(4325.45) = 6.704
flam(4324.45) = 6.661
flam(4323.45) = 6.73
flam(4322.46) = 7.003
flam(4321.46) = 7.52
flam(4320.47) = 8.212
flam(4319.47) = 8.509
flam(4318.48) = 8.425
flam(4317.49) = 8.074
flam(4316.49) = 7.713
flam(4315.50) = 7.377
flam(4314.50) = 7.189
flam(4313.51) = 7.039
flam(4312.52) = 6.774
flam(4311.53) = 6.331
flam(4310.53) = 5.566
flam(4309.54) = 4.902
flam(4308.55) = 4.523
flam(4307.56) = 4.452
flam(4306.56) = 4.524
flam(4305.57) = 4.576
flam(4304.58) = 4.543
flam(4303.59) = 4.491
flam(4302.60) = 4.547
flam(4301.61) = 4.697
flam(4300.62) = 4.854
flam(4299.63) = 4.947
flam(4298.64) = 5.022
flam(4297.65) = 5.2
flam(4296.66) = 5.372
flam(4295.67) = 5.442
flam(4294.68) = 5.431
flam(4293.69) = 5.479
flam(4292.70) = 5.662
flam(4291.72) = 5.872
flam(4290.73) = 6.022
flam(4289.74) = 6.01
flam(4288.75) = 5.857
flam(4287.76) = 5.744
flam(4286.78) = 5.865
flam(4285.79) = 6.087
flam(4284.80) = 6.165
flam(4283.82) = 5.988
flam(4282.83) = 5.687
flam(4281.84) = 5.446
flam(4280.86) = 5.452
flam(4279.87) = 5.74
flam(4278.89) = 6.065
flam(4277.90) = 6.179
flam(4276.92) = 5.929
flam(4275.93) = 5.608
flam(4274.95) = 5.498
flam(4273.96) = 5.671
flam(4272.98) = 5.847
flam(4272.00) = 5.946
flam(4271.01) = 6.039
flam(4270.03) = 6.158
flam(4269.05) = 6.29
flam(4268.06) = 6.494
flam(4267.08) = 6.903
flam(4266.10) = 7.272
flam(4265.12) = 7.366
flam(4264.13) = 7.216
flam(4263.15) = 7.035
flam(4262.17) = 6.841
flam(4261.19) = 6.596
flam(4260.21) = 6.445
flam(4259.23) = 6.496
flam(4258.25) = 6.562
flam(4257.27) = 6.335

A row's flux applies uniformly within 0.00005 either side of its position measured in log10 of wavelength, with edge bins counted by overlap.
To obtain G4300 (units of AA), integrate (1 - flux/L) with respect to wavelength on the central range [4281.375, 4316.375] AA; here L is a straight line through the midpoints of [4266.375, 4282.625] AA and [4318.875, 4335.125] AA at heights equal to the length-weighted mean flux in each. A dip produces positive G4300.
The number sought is 6.0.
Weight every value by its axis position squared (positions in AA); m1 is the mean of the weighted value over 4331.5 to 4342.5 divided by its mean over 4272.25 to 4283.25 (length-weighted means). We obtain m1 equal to 1.29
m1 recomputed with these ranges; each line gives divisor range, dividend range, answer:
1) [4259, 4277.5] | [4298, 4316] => 0.85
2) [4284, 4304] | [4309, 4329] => 1.33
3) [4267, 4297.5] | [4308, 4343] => 1.26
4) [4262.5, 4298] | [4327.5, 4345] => 1.28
